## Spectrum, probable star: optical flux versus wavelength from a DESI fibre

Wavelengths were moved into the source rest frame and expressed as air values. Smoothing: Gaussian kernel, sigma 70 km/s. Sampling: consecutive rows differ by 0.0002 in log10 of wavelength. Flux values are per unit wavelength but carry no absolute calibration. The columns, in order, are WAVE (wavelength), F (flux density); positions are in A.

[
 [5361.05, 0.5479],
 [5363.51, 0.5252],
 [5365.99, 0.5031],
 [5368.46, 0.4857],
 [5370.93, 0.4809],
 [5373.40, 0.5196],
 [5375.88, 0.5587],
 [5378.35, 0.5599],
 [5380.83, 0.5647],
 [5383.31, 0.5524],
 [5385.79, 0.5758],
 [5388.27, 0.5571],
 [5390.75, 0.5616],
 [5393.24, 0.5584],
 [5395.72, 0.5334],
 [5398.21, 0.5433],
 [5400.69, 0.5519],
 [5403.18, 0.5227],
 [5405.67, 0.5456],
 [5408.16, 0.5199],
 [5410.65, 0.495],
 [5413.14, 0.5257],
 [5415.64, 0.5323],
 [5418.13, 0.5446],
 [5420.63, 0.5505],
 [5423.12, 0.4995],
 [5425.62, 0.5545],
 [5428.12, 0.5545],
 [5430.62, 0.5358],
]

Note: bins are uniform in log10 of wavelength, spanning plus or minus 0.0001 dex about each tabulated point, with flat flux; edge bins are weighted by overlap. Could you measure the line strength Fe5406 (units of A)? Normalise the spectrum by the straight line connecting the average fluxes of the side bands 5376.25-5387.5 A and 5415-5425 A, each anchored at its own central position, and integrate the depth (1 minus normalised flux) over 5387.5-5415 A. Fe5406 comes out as 0.5 A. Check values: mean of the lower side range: 0.563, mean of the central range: 0.537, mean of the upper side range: 0.533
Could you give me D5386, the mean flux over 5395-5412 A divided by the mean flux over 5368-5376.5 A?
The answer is 1.0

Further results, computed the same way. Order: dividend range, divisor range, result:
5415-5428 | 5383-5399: 0.97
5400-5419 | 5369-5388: 0.97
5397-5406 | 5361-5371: 1.07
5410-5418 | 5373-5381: 0.95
